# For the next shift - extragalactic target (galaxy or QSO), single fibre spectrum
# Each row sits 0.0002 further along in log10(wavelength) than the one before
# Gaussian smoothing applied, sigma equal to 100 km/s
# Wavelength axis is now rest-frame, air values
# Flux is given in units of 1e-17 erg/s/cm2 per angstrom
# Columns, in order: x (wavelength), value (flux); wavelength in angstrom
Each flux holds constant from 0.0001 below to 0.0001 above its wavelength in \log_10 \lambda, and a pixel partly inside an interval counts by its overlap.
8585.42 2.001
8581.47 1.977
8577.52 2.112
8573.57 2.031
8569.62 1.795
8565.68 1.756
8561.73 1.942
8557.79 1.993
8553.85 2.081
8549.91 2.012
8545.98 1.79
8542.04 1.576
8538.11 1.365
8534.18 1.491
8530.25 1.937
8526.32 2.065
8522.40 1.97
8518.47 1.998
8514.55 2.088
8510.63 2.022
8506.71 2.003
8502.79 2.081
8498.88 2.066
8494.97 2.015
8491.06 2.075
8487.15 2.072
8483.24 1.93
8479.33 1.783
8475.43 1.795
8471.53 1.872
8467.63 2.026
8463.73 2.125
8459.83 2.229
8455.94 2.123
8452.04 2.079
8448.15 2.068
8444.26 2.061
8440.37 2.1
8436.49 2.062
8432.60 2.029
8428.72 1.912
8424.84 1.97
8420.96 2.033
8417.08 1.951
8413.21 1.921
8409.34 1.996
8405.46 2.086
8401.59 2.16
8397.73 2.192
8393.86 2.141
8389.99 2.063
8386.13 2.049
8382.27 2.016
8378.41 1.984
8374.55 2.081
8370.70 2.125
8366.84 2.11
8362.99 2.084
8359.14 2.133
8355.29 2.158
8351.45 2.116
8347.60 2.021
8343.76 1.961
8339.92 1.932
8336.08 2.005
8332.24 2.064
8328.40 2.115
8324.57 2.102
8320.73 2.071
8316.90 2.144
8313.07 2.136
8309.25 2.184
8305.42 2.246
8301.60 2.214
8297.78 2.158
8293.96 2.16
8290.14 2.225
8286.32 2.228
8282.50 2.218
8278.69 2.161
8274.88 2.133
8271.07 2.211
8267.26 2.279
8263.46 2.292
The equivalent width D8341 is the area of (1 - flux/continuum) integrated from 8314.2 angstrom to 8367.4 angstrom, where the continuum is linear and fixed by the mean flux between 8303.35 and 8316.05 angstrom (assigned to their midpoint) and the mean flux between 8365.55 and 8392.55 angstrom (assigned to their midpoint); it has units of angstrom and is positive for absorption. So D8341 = 1.43 angstrom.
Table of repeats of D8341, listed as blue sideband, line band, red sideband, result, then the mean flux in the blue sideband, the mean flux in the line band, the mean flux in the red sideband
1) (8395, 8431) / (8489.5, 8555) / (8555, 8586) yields 1.96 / 2.03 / 1.92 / 1.95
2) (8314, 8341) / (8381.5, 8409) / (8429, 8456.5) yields -0.45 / 2.07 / 2.1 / 2.06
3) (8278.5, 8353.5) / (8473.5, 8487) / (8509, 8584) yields 0.64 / 2.12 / 1.87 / 1.9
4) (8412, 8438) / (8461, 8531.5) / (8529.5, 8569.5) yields -4.79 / 1.98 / 2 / 1.79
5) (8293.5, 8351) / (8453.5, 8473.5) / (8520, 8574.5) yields -1.42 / 2.1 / 2.07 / 1.84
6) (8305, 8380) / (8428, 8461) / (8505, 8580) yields -1.45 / 2.09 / 2.08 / 1.9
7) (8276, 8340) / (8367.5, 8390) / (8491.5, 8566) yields 0.17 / 2.14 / 2.06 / 1.91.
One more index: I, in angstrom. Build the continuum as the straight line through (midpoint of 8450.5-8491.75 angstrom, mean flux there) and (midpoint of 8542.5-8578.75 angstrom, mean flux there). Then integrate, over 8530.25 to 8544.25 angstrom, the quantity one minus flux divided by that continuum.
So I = 2.88 angstrom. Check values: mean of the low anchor 2.01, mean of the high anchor 1.93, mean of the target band 1.55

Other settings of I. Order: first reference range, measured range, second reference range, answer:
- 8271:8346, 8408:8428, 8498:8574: 0.49 angstrom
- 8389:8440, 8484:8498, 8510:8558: -0.83 angstrom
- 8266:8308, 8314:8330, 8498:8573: 0.36 angstrom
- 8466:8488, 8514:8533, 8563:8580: -0.70 angstrom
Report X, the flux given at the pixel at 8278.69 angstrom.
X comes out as 2.161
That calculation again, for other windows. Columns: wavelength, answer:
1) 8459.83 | 2.229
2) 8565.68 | 1.756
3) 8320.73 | 2.071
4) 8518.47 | 1.998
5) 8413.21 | 1.921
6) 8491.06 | 2.075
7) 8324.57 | 2.102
